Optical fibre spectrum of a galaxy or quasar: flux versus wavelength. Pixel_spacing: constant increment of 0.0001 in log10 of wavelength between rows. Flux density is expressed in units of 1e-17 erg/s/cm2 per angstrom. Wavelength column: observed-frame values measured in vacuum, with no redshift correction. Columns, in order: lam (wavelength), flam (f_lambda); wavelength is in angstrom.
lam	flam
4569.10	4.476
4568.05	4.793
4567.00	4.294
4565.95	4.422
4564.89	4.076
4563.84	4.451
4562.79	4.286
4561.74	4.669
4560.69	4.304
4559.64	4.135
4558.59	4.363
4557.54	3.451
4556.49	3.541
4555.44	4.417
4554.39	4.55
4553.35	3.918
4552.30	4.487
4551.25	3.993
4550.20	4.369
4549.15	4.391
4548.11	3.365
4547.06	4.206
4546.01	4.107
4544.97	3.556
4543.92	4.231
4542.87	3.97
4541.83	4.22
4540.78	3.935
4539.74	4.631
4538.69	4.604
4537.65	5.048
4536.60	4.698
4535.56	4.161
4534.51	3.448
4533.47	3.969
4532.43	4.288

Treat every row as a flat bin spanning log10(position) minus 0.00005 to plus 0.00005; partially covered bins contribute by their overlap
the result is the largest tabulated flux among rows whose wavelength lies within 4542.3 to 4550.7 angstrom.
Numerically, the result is 4.391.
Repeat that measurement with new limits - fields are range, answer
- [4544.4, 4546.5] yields 4.107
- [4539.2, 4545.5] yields 4.631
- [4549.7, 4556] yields 4.55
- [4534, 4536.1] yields 4.161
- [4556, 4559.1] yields 4.363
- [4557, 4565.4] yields 4.669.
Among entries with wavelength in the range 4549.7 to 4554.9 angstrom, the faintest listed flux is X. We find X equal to 3.918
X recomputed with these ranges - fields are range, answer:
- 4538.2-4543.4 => 3.935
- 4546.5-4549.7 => 3.365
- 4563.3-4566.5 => 4.076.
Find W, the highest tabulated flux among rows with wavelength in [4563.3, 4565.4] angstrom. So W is 4.451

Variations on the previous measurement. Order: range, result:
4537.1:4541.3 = 5.048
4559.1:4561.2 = 4.304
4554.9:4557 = 4.417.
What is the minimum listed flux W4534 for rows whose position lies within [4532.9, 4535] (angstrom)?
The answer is 3.448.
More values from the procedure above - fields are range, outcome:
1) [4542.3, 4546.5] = 3.556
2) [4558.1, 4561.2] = 4.135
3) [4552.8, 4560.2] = 3.451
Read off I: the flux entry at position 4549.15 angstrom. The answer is 4.391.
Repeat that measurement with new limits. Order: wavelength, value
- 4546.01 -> 4.107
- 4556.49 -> 3.541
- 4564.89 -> 4.076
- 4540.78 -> 3.935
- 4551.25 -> 3.993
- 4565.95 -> 4.422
